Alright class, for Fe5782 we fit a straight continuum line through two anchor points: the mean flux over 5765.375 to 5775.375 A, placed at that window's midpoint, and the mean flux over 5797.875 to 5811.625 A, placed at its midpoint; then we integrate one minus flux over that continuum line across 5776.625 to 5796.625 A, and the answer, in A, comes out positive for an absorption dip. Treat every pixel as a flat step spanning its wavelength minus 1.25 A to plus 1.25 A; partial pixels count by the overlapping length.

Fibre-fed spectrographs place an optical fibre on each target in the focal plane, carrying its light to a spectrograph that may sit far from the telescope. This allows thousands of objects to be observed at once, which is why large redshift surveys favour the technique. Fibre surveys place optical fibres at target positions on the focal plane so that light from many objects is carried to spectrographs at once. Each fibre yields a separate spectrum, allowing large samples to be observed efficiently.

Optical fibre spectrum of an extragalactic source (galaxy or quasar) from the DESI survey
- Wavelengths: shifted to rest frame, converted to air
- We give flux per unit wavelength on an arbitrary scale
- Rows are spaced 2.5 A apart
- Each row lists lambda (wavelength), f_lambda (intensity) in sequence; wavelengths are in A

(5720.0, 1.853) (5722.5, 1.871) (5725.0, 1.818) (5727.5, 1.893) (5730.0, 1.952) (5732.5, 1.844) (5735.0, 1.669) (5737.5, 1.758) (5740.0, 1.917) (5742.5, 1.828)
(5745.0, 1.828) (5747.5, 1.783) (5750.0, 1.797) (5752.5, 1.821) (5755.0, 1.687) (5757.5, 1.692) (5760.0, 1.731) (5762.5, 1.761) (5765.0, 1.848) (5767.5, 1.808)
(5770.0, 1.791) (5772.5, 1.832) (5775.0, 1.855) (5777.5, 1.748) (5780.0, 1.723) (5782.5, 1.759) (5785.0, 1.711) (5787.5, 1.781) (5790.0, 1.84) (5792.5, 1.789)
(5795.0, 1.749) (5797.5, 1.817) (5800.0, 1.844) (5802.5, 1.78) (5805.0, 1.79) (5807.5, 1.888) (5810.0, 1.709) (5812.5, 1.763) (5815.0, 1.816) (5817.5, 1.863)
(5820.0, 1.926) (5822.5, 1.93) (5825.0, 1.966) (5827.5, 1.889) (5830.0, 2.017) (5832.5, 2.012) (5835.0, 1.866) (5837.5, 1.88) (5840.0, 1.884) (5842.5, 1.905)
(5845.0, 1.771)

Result 0.5 A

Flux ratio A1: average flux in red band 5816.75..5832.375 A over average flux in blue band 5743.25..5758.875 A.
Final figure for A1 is 1.1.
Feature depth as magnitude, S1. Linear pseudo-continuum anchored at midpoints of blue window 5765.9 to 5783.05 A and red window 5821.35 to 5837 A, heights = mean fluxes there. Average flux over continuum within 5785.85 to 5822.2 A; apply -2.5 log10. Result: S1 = 0.04 mag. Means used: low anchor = 1.79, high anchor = 1.94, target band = 1.81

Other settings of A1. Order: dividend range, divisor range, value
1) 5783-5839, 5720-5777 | 1.02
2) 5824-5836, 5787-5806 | 1.08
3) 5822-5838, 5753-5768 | 1.11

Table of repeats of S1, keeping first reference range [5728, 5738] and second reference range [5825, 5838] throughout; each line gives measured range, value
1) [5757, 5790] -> 0.05 mag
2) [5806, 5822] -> 0.05 mag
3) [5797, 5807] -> 0.05 mag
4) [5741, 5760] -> 0.04 mag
